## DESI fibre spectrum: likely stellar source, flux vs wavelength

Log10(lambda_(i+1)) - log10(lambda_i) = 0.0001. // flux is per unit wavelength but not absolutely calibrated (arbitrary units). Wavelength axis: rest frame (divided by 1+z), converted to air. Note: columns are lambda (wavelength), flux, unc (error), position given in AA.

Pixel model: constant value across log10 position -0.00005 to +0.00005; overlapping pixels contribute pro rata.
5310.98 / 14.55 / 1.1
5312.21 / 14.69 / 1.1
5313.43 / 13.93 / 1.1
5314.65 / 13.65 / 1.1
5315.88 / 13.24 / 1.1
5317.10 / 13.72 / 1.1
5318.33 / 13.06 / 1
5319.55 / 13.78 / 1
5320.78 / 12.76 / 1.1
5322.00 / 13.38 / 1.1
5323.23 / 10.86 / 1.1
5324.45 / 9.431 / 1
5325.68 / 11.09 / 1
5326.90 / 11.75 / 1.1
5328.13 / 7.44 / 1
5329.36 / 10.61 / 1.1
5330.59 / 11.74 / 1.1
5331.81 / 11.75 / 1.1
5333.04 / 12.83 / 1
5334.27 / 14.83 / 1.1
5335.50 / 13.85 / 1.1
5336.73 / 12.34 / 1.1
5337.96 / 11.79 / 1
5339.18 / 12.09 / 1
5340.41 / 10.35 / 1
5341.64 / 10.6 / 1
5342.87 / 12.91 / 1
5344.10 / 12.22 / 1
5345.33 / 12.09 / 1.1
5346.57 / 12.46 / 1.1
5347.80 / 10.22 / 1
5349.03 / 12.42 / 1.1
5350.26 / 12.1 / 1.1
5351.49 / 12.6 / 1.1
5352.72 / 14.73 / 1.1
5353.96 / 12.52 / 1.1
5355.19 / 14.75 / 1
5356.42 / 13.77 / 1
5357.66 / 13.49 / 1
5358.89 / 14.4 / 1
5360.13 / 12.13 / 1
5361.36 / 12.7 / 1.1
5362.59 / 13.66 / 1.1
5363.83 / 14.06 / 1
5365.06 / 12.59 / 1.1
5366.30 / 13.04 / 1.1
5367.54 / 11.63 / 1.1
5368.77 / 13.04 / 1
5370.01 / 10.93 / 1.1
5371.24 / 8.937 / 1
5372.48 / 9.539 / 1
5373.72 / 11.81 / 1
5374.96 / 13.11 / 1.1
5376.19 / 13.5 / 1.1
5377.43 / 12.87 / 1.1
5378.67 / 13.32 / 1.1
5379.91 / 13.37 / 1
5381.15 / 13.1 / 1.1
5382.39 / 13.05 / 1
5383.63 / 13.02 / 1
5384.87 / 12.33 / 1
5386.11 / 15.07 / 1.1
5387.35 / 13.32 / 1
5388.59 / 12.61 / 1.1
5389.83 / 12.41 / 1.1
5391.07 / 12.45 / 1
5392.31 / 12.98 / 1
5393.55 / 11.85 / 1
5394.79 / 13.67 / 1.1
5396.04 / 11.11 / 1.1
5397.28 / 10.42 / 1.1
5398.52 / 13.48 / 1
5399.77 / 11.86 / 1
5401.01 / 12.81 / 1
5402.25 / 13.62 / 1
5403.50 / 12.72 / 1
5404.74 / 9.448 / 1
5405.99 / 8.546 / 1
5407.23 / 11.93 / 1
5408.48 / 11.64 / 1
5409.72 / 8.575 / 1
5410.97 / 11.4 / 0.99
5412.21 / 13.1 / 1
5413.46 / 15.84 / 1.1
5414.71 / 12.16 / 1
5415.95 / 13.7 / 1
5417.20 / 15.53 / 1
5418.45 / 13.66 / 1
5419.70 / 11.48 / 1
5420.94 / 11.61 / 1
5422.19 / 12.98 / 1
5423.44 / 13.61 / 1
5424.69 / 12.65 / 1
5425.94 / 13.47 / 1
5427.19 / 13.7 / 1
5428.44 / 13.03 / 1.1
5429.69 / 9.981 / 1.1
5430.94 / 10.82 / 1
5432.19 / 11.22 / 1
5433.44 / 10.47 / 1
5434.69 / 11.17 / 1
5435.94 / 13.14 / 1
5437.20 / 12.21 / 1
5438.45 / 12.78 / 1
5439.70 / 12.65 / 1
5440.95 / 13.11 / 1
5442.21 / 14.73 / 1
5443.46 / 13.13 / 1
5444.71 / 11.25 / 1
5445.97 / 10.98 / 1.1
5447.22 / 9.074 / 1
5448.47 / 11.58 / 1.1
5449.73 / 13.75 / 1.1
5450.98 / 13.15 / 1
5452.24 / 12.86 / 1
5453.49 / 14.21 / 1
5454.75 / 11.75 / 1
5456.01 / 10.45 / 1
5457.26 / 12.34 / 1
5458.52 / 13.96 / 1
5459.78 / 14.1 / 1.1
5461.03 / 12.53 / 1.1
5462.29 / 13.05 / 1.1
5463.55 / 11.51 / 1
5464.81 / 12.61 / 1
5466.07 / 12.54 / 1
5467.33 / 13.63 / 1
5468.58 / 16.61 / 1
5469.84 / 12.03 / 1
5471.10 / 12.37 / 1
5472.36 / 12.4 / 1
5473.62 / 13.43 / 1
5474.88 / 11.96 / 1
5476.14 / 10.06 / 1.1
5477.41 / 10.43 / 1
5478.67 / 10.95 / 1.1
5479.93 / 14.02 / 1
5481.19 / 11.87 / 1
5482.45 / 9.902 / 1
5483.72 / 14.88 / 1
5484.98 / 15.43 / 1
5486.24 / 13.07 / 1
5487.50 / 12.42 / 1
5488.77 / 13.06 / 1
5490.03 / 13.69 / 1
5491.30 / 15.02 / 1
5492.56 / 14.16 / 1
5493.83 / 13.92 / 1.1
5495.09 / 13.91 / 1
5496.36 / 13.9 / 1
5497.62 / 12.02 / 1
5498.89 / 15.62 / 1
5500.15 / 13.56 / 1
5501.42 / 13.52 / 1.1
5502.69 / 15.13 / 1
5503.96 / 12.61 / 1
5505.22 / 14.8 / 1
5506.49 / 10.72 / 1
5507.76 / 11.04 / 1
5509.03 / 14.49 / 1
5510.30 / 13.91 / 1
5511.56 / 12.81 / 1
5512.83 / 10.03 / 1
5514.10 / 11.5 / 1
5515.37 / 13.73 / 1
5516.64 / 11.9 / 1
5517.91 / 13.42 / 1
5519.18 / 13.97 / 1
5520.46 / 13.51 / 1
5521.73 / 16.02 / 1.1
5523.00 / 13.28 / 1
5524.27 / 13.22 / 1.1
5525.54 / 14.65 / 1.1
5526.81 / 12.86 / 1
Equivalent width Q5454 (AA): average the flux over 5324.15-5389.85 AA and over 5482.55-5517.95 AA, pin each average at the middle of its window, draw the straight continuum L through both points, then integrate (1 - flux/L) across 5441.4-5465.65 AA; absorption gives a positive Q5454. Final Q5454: 1.0 AA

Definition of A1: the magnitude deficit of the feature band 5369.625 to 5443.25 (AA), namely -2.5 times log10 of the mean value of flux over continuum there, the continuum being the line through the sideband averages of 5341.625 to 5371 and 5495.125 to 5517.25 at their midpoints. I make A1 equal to 0.04 mag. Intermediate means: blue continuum 12.7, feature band 12.4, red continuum 13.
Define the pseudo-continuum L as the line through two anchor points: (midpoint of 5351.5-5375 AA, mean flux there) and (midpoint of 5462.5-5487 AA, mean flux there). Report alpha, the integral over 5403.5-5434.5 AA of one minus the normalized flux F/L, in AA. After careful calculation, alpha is 1.3 AA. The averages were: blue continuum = 12.7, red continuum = 12.6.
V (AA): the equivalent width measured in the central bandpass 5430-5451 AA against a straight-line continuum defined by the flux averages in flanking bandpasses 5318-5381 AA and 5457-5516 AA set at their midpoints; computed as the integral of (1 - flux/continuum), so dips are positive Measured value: 1.3 AA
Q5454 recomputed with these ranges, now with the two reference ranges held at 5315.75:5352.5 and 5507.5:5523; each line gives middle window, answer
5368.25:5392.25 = -0.44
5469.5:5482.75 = 1.08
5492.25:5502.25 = -0.66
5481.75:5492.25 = -0.43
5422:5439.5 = 0.51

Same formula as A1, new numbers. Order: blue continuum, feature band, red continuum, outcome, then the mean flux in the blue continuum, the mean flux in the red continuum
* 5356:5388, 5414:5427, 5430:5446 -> -0.071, 12.8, 12.1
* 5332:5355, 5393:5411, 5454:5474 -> 0.097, 12.4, 12.8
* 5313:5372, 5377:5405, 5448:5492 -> -0.013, 12.4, 12.8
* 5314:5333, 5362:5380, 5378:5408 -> -0.005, 11.9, 12.4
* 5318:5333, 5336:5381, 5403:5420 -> -0.064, 11.5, 12.1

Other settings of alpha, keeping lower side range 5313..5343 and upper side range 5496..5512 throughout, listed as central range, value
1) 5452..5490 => 1.3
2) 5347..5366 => -1.1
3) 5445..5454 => 0.6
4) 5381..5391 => -0.4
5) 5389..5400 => 0.3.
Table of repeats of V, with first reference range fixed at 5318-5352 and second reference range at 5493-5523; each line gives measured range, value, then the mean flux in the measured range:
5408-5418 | -0.19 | 12.8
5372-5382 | -0.32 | 12.6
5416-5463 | 0.90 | 12.5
